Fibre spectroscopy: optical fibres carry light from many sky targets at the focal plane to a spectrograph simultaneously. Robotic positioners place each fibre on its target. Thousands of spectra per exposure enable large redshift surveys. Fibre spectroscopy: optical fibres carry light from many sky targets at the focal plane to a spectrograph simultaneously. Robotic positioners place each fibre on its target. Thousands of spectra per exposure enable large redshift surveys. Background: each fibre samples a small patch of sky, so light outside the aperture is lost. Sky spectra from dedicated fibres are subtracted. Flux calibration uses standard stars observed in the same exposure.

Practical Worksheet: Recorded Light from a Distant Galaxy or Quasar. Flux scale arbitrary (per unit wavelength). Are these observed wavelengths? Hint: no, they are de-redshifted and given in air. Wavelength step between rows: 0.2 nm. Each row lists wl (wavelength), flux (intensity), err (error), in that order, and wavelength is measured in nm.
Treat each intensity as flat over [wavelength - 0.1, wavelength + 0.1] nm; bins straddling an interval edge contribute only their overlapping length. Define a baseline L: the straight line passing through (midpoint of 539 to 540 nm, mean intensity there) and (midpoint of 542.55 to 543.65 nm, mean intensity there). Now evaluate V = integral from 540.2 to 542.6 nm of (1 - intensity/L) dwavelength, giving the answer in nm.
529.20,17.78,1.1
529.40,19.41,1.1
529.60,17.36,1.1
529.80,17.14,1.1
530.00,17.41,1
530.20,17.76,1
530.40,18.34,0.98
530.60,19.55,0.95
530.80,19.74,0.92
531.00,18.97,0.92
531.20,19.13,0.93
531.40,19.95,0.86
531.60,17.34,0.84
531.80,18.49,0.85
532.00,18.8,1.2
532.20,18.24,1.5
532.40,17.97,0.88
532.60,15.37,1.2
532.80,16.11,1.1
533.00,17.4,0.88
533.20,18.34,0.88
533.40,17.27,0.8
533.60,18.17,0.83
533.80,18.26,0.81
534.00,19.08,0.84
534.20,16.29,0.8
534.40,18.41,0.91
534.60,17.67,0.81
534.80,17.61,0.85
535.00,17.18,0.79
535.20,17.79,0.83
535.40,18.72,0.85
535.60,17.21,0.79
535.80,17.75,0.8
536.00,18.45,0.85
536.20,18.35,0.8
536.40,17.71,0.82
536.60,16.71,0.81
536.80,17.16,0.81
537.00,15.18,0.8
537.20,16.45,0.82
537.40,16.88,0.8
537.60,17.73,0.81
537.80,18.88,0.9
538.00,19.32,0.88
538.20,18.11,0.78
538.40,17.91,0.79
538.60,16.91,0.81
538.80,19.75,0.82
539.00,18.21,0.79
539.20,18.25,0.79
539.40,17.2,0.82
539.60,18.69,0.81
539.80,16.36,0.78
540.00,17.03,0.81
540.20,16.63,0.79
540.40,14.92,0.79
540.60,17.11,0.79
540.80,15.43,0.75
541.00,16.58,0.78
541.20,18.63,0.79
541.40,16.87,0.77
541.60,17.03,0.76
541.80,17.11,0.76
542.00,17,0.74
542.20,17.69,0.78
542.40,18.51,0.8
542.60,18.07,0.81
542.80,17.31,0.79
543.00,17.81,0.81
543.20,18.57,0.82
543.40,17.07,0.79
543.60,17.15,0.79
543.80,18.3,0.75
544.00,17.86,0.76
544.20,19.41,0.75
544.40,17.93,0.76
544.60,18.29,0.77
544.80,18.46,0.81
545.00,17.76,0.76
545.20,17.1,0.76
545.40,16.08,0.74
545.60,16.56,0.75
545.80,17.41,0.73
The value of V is 0.09 nm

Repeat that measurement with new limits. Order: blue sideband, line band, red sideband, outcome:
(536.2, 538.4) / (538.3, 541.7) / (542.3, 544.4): 0.09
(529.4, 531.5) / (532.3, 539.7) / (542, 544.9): 0.26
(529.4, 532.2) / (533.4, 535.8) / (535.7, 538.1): 0.01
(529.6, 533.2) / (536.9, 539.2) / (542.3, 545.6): 0.02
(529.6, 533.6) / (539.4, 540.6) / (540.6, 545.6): 0.06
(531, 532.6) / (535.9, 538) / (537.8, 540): 0.08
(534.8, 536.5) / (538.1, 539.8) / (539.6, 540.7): -0.11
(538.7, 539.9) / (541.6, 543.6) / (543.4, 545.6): 0.03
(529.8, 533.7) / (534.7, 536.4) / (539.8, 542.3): -0.03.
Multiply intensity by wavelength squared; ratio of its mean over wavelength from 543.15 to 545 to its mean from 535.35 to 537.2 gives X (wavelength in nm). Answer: 1.07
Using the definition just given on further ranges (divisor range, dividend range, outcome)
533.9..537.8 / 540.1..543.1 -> 1.00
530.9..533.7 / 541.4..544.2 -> 1.02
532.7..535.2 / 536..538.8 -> 1.01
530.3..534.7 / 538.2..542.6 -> 0.99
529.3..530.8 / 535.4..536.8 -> 0.99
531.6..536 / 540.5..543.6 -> 1.01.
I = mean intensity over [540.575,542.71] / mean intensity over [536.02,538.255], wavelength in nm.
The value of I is 1.0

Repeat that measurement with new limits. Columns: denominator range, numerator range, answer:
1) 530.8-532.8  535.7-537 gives 0.96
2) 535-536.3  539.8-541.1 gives 0.91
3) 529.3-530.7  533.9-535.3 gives 0.98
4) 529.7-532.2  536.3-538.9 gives 0.95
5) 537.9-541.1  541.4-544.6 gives 1.02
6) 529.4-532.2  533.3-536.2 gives 0.97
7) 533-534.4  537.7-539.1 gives 1.03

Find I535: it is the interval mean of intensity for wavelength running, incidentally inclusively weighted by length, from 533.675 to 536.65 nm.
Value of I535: 17.8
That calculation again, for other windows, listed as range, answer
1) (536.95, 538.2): 17.6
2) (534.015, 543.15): 17.5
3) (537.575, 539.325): 18.4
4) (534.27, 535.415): 17.8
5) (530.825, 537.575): 17.7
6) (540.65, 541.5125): 16.9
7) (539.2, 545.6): 17.4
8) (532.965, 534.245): 17.9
